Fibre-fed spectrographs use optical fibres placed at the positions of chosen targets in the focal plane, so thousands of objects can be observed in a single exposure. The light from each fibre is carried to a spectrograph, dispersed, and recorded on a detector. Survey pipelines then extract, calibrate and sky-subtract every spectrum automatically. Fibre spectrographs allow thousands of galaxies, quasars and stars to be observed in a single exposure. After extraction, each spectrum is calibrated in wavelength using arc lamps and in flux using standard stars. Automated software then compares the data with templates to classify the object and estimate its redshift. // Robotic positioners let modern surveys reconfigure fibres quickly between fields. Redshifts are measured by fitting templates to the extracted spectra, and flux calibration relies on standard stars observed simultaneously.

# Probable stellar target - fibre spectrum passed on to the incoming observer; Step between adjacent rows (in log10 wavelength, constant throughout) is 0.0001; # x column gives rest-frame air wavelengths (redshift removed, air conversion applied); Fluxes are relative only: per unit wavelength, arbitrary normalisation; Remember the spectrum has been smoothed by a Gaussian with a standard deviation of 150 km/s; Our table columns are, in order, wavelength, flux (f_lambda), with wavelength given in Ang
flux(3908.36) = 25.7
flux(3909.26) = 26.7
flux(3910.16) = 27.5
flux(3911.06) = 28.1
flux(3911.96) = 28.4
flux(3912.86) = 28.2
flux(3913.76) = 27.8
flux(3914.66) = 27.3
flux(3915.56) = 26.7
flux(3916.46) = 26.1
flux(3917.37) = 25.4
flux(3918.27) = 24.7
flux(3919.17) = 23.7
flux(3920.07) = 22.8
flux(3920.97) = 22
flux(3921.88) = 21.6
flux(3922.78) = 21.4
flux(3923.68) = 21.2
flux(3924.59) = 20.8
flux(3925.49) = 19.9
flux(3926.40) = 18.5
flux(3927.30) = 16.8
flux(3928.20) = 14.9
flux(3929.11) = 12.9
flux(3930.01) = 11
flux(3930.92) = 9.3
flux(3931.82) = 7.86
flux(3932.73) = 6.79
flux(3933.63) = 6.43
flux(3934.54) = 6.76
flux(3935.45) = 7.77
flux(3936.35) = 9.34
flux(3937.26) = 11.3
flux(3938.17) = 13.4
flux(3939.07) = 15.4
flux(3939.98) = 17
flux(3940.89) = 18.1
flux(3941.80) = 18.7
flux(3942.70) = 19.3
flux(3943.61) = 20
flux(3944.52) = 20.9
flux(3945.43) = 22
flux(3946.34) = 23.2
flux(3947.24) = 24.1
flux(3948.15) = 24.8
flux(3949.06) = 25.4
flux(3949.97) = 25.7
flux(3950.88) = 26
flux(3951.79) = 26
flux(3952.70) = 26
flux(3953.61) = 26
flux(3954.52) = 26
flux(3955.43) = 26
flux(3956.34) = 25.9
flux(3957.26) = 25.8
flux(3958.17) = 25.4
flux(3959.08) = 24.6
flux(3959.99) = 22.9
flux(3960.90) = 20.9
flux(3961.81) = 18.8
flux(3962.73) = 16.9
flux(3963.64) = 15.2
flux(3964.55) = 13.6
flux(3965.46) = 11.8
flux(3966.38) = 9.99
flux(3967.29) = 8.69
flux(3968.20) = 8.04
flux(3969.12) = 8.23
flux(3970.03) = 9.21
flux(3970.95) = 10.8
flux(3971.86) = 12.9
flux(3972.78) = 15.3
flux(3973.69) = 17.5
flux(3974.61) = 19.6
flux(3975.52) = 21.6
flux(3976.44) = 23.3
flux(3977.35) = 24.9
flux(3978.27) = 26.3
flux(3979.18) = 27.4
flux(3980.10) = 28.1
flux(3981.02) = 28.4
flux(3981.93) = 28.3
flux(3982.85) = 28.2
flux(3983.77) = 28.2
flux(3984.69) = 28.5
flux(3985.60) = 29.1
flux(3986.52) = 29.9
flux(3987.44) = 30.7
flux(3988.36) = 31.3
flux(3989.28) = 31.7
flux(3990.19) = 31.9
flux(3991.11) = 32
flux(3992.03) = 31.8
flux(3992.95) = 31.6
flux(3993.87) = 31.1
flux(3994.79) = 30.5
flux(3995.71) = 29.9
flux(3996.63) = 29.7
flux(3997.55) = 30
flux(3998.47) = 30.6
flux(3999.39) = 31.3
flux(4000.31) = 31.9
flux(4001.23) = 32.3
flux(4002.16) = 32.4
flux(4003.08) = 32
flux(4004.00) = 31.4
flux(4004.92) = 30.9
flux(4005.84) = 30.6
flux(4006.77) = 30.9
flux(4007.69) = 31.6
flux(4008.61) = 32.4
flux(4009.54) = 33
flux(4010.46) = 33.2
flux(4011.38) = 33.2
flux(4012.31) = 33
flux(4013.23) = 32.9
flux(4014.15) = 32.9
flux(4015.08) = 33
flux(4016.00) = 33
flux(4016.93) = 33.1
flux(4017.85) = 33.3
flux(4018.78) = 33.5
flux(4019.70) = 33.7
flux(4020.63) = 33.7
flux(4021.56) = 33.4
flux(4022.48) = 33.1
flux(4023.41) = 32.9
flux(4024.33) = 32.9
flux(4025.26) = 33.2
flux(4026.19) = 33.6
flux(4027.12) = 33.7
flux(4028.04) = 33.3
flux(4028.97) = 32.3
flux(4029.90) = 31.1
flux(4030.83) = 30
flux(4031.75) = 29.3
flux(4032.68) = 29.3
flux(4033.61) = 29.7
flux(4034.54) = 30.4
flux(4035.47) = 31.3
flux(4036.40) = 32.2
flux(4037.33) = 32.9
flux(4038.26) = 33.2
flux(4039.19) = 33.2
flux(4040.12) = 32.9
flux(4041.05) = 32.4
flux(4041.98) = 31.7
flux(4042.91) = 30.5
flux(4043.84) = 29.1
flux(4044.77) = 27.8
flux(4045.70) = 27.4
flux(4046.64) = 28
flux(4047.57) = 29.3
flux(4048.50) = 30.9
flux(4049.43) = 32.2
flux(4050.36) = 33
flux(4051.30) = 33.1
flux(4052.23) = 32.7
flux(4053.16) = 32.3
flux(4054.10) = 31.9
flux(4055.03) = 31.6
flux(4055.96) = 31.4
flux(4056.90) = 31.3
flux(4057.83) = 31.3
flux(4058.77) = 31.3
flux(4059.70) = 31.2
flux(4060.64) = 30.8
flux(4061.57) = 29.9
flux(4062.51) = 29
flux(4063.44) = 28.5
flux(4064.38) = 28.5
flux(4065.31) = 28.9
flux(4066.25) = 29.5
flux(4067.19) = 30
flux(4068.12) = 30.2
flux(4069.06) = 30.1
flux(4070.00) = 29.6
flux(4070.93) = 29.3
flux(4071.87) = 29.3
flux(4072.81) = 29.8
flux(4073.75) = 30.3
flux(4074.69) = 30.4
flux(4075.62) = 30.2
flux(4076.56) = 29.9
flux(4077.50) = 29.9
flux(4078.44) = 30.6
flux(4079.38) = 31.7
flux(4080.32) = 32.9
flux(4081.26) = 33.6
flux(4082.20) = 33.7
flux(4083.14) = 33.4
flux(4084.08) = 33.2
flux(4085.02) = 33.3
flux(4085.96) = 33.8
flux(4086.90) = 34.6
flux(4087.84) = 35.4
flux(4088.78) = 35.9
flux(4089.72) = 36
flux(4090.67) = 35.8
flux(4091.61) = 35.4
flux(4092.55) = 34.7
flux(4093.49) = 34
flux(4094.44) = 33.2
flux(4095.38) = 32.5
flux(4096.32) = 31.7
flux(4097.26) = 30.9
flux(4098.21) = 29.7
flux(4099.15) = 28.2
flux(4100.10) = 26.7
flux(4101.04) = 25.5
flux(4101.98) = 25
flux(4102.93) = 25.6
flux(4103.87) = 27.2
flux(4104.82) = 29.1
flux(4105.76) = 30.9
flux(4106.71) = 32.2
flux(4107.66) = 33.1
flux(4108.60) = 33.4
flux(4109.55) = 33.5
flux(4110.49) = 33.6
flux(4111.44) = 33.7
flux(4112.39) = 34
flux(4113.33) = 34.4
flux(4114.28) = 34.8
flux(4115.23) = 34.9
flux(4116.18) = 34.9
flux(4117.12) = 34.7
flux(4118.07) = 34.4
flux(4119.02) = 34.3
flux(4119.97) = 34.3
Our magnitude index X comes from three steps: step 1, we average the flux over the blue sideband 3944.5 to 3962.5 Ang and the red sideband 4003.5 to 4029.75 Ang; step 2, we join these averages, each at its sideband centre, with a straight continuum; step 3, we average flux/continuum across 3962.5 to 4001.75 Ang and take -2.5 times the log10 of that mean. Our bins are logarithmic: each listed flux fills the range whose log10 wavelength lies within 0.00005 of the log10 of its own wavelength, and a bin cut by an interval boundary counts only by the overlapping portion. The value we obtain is 0.19 mag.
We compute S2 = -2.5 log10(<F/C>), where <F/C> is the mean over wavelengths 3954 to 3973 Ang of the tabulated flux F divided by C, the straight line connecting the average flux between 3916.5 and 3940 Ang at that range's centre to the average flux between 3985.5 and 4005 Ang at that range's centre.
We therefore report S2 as 0.344 mag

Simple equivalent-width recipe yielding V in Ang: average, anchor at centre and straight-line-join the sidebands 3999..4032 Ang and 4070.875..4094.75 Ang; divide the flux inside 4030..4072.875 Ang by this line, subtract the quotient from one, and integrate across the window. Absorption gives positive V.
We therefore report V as 2.6 Ang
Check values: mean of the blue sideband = 32.5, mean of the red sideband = 32.8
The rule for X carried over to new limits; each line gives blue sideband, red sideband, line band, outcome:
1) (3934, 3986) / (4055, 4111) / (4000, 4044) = -0.25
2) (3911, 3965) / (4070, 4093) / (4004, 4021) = -0.22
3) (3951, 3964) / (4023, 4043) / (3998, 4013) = -0.11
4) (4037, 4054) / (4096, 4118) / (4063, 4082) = 0.04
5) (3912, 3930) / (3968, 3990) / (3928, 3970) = 0.28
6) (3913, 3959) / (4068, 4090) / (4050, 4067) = -0.02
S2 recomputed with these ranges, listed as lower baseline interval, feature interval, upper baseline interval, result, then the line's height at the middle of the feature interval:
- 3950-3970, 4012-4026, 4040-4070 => -0.25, 26.4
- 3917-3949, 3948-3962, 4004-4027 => -0.17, 21.4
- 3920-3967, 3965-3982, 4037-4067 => 0.24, 21.9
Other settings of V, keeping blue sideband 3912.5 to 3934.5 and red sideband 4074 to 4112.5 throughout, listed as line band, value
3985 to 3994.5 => -2.8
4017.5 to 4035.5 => -3.6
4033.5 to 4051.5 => -1.9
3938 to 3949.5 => 0.2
